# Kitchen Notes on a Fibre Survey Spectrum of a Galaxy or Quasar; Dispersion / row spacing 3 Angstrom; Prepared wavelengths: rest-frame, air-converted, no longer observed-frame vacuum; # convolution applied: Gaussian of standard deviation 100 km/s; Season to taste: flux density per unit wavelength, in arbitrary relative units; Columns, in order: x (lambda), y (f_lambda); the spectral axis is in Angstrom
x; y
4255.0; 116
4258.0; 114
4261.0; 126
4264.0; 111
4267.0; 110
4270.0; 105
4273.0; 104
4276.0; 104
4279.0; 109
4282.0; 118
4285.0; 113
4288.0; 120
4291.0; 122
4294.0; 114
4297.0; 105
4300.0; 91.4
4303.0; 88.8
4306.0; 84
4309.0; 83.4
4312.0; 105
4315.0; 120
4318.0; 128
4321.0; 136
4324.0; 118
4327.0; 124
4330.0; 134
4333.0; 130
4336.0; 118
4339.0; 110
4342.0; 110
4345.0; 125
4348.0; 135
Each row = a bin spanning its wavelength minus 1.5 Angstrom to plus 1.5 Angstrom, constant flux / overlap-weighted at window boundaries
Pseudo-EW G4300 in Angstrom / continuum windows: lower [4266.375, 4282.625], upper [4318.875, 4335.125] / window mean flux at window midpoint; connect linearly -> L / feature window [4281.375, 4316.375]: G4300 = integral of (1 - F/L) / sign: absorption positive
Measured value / 3.5 Angstrom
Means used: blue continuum 108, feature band 105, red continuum 128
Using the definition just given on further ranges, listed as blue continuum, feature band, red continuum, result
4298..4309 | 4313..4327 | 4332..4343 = -3.1 Angstrom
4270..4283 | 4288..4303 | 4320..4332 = 1.0 Angstrom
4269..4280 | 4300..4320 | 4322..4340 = 2.6 Angstrom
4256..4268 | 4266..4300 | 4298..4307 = -3.0 Angstrom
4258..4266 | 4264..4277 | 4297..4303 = 0.6 Angstrom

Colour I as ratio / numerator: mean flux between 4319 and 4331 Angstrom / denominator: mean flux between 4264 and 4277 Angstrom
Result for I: 1.20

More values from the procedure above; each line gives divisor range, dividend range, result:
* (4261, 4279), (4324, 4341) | 1.13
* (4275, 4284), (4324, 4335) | 1.15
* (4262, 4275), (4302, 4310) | 0.79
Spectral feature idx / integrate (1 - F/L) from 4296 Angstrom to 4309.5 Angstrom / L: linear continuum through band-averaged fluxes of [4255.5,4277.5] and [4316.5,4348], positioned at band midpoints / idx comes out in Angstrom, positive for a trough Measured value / 3.1 Angstrom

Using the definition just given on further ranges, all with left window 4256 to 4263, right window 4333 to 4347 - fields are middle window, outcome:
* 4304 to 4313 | 2.2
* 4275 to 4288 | 0.7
